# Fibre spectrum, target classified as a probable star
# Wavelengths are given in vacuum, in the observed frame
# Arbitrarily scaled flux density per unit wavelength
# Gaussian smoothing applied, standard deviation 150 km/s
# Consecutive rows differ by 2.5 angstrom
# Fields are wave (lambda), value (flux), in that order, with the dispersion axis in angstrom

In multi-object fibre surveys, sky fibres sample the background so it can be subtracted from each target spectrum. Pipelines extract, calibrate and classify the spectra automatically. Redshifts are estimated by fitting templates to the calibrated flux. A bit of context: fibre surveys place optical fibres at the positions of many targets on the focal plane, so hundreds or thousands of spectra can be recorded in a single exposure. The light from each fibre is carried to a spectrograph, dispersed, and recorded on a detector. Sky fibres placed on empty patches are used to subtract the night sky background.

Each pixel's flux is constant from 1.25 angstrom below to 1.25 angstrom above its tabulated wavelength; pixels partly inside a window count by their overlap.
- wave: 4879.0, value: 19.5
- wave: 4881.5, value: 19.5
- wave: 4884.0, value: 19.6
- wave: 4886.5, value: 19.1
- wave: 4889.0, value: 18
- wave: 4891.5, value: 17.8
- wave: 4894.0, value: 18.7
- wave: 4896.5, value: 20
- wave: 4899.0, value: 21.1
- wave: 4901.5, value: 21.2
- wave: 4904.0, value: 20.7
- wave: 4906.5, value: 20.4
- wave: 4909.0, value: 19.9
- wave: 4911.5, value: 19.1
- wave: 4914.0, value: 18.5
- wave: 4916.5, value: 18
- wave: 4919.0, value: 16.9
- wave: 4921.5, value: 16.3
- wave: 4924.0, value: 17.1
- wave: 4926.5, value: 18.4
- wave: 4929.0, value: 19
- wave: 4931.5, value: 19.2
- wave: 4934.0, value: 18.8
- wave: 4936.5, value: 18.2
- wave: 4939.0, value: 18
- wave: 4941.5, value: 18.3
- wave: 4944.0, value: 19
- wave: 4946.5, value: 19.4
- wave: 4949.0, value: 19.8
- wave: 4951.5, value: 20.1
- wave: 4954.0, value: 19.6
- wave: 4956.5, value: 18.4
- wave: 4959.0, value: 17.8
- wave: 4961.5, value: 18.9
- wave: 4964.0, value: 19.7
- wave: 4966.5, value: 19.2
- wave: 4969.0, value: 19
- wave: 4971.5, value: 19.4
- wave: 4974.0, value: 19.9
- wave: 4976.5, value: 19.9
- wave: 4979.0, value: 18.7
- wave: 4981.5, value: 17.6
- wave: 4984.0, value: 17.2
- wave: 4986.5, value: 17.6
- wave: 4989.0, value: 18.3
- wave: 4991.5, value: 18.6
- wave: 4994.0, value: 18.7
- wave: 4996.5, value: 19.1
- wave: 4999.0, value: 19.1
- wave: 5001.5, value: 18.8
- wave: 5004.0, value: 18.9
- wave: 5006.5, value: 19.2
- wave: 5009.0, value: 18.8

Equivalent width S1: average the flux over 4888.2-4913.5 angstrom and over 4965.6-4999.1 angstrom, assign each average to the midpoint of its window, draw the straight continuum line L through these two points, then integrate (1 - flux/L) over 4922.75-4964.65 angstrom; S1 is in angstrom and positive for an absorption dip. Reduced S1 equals 0.8 angstrom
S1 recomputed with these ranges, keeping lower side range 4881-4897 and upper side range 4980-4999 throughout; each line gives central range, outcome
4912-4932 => 0.8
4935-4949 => -0.1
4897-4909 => -1.2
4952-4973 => -0.7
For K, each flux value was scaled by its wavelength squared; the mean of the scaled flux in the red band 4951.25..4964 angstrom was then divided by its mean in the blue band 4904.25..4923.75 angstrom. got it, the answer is 1.04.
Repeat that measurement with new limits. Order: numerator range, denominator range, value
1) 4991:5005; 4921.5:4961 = 1.03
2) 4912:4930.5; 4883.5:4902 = 0.93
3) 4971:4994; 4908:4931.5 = 1.05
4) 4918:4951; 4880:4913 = 0.95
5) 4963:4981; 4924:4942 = 1.06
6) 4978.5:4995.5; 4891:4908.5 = 0.93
